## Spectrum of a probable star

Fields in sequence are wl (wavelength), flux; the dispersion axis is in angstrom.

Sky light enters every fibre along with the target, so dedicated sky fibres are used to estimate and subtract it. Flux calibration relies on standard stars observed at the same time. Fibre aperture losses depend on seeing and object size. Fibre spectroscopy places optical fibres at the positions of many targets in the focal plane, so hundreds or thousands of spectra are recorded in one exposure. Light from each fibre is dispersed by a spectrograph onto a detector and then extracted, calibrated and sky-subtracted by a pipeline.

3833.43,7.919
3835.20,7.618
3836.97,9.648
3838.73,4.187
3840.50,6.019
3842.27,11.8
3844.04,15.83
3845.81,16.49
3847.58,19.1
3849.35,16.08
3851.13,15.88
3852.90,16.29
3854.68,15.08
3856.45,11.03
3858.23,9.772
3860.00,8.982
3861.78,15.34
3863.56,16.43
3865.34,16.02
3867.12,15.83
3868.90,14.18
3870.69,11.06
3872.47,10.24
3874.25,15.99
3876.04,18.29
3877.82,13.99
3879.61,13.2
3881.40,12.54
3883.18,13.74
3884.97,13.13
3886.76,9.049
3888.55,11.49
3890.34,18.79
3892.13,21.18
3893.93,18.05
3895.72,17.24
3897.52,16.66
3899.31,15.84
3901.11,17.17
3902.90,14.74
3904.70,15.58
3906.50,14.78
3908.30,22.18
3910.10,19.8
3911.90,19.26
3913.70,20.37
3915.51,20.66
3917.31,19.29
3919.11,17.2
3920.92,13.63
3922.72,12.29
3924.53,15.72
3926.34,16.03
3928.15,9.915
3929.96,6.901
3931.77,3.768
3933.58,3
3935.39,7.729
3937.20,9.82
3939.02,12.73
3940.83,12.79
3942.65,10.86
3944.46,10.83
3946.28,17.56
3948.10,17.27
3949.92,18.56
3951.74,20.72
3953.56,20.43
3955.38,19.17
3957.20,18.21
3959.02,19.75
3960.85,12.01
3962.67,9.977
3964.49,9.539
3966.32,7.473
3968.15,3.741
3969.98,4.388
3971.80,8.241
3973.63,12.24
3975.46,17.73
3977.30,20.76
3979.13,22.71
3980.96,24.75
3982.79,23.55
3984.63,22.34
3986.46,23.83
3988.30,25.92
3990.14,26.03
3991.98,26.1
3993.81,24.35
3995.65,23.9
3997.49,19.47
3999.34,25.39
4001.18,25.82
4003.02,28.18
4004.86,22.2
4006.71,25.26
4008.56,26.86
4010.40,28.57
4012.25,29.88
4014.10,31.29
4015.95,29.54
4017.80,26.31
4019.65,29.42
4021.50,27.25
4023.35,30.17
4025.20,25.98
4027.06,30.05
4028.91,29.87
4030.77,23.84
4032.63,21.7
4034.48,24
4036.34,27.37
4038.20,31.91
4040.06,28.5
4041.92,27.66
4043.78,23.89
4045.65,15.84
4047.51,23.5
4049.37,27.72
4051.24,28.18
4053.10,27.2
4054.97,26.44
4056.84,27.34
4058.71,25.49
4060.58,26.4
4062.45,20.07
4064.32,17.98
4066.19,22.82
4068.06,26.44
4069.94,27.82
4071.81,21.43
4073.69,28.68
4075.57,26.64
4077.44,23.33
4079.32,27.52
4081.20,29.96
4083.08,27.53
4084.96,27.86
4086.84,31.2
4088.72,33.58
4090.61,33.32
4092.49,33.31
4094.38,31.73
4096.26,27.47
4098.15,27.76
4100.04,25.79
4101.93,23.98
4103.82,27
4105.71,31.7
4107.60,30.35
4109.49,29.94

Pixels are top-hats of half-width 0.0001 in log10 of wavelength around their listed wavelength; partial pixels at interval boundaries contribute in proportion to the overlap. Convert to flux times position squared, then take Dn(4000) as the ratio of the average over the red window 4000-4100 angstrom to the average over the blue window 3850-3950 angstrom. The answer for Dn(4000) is 2.03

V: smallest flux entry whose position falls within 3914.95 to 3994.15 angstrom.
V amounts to 3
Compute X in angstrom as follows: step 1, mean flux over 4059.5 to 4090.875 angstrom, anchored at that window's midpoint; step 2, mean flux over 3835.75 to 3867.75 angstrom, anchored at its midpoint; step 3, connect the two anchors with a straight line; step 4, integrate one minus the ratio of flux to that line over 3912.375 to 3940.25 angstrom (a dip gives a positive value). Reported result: 7.6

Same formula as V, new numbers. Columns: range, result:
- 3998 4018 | 22.2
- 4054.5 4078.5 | 17.98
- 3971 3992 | 8.241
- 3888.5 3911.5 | 11.49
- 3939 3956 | 10.83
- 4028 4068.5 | 15.84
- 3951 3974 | 3.741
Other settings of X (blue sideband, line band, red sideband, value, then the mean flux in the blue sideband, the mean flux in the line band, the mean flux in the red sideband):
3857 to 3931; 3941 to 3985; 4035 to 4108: 9.7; 15.1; 15.4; 27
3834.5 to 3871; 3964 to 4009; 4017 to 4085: 4.0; 13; 20.1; 26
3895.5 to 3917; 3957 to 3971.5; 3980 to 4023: 8.0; 17.9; 10.2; 26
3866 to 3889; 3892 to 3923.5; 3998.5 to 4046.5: -2.7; 13.3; 17.5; 26.8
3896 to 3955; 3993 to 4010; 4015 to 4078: -2.3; 14.9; 24.7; 25.9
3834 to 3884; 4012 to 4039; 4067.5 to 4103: -4.1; 13.2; 27.8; 28.2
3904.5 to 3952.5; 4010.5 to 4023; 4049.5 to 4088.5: -4.1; 14.4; 29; 26.2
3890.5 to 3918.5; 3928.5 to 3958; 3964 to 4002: 8.8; 18.2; 13.1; 19.1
